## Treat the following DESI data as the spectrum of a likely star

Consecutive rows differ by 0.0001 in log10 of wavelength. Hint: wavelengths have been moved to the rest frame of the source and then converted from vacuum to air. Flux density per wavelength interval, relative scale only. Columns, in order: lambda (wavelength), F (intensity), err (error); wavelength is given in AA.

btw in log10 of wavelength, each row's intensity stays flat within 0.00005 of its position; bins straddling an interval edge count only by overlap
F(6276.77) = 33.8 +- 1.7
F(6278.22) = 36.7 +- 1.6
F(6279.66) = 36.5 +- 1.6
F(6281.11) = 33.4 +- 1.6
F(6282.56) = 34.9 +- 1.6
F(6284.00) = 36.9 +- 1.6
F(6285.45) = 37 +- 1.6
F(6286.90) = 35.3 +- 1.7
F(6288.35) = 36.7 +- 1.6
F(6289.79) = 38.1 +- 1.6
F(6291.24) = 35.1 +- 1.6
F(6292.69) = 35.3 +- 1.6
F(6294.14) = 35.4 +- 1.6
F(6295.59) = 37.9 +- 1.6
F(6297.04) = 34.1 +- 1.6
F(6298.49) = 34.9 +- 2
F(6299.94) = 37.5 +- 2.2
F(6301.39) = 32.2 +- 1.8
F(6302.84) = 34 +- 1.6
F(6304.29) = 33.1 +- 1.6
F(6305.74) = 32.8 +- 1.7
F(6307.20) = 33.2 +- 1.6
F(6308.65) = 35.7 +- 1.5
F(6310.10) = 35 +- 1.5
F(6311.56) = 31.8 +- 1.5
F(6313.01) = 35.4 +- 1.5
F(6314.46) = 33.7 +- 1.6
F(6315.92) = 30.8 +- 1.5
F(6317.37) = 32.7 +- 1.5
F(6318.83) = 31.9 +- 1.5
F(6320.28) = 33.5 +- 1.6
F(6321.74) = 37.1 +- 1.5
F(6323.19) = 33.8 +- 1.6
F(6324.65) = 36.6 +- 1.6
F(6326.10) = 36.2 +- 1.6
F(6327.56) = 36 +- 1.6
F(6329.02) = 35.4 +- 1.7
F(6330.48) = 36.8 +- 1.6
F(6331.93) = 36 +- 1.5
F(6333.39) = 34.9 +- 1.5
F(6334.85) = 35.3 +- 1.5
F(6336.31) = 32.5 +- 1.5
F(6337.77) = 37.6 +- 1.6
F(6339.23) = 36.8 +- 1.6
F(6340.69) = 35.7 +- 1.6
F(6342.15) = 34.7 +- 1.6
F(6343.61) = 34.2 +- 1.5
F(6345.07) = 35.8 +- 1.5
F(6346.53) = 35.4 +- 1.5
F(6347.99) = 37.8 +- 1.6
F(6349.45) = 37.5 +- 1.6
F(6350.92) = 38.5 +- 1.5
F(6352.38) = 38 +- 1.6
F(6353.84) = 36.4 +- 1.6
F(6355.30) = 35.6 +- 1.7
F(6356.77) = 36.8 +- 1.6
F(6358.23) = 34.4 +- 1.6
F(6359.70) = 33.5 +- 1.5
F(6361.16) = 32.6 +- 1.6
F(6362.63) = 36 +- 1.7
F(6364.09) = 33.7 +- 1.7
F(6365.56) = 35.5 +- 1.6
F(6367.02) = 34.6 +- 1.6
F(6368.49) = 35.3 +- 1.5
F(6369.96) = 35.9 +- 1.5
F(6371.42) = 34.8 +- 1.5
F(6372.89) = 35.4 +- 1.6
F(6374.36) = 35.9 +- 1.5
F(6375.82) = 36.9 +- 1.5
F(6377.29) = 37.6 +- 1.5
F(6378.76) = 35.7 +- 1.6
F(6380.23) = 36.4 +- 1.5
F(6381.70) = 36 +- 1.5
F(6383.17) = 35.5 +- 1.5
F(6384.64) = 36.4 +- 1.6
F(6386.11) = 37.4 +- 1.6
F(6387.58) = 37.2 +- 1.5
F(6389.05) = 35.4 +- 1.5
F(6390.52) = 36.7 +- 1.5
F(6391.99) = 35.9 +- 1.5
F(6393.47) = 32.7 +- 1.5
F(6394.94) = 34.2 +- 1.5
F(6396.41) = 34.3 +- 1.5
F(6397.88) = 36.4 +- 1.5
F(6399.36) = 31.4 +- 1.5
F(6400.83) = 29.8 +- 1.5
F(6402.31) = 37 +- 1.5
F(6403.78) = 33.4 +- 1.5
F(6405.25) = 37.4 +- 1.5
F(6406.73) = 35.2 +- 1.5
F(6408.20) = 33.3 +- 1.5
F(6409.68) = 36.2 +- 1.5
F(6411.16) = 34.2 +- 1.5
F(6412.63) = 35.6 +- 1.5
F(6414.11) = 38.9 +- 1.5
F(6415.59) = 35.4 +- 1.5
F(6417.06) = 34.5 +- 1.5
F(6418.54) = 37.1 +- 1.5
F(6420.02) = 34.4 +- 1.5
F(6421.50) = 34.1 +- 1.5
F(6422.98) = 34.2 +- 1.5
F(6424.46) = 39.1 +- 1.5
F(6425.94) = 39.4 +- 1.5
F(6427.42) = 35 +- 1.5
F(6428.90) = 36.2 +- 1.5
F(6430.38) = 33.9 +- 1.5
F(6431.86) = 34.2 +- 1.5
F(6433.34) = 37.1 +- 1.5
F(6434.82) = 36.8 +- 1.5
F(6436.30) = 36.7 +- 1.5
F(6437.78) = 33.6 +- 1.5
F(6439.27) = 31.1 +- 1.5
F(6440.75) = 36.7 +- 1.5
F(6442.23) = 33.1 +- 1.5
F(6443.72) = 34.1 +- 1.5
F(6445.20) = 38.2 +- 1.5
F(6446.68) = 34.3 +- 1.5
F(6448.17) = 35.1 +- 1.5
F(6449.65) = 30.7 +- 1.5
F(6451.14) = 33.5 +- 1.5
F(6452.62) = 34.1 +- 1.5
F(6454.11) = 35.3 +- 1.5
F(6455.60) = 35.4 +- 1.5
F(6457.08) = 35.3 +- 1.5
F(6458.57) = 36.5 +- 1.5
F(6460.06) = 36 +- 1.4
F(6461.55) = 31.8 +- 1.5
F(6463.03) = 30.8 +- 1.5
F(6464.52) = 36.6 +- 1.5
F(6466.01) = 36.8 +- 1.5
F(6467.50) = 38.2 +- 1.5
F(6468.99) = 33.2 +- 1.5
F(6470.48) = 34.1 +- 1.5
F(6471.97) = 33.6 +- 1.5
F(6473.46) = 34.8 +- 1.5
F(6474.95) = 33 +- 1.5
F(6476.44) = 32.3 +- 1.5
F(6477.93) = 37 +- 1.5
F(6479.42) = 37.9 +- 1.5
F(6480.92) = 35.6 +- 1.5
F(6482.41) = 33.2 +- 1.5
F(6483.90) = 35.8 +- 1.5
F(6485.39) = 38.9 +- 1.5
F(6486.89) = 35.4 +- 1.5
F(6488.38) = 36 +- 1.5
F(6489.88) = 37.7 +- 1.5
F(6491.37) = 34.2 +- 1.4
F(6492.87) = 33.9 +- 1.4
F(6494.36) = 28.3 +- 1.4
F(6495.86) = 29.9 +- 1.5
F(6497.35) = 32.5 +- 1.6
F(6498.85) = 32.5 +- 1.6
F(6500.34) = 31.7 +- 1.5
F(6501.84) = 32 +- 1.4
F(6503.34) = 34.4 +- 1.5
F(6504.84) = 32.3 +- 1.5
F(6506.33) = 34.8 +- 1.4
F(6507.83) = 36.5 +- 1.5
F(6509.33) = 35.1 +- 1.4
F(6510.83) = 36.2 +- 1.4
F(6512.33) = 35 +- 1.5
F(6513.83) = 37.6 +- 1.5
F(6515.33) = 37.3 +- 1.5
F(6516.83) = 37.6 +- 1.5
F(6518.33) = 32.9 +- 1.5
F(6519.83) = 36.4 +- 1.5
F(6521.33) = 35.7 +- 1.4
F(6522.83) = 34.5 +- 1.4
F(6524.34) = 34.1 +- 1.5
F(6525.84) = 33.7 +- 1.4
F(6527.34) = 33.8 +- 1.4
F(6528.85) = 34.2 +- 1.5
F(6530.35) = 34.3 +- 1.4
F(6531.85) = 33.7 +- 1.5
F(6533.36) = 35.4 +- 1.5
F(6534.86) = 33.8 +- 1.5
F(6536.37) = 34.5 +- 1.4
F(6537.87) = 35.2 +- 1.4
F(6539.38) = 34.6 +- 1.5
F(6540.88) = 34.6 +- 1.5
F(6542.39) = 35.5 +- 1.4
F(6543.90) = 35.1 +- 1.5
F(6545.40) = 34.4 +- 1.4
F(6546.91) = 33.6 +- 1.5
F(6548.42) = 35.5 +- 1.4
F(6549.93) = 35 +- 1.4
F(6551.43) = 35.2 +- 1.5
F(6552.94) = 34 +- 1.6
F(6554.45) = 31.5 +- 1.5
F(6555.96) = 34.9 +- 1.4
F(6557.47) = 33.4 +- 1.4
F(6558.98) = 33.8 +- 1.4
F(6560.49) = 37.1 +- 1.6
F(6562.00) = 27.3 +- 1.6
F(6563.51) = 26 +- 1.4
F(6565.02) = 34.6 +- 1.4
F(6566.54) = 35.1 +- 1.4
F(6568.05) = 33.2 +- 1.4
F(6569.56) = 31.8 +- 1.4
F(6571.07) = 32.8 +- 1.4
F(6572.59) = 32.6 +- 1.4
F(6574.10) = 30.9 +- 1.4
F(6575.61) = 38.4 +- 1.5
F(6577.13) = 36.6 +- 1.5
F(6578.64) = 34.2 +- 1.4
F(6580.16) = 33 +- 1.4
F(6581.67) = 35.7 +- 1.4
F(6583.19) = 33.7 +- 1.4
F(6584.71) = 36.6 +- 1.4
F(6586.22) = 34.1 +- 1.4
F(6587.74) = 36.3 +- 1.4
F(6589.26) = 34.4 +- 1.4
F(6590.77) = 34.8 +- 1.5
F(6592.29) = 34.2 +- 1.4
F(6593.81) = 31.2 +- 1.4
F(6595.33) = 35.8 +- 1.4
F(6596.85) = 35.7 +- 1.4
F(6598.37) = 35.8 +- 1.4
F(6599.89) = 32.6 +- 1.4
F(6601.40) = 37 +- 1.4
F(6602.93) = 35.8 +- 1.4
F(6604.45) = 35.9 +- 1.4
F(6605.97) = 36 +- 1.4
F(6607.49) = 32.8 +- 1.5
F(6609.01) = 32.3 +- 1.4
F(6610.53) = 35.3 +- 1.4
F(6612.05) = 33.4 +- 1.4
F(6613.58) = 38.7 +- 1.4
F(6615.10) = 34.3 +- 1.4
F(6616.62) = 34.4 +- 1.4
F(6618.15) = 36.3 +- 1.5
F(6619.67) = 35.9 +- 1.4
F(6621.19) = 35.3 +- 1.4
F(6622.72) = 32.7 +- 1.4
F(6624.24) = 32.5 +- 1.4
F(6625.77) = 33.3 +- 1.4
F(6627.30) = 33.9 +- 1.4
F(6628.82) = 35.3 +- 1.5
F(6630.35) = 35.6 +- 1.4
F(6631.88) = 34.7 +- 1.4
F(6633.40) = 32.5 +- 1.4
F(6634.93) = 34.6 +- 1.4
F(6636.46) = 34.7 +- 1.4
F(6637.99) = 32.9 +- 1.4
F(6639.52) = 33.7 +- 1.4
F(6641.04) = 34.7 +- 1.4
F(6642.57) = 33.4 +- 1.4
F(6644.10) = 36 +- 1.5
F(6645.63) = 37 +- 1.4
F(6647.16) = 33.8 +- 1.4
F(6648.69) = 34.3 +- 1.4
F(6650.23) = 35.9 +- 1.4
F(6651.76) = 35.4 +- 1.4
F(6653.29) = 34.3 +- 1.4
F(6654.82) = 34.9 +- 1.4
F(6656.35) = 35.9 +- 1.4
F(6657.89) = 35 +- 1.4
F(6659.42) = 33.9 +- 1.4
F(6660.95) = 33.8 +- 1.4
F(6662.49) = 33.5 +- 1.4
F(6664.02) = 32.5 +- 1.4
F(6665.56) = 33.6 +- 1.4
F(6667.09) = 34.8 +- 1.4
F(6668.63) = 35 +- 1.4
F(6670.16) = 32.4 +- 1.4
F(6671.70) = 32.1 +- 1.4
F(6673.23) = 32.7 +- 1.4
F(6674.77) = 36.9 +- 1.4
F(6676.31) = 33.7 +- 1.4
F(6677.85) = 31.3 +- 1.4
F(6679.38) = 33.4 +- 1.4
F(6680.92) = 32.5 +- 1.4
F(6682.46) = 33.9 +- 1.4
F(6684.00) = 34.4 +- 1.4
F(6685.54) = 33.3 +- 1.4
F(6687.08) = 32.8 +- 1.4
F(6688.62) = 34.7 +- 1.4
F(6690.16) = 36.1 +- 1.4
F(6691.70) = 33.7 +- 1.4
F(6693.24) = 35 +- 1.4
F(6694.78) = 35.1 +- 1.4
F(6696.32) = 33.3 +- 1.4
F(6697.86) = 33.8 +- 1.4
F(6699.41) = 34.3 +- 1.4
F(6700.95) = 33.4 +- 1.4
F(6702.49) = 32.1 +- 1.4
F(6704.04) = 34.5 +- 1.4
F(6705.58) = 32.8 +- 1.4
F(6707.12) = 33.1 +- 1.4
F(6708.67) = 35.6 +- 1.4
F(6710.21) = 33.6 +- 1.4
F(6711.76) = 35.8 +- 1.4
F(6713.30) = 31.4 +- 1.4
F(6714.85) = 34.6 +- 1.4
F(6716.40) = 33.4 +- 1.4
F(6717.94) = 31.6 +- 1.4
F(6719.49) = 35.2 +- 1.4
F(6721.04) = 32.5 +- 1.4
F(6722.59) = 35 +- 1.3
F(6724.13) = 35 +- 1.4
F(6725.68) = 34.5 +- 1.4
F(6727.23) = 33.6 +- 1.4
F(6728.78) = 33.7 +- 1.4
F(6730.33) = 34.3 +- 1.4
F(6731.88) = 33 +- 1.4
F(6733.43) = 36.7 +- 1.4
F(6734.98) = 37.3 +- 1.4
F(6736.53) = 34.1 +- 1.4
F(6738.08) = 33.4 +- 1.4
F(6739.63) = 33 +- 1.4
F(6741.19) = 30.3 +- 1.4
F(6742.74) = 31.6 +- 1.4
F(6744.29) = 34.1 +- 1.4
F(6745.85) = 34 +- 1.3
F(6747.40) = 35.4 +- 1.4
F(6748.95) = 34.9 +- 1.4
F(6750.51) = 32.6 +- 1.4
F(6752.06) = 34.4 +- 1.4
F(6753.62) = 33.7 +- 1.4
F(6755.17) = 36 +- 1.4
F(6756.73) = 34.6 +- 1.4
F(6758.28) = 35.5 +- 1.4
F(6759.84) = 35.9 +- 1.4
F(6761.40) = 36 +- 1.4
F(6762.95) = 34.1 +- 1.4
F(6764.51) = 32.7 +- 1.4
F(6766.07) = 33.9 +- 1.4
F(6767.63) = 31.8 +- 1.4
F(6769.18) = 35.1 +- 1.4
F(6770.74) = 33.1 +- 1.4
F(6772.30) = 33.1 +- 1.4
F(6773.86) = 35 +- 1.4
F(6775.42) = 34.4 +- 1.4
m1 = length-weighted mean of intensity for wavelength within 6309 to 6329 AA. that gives 34.3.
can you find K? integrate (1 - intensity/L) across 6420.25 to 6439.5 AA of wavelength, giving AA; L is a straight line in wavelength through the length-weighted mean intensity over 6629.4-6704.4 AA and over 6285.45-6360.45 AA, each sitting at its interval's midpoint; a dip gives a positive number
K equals -0.39 AA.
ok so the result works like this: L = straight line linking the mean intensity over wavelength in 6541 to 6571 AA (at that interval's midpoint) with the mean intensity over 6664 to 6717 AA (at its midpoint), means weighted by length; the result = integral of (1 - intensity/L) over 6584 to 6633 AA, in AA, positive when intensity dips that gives -1.6 AA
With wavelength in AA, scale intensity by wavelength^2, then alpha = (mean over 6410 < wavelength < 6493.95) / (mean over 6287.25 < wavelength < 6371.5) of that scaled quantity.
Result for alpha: 1.0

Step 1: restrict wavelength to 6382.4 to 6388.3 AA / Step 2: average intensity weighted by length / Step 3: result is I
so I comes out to 36.6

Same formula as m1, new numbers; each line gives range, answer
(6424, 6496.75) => 34.9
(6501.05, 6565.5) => 34.3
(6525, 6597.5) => 34.1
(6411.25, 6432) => 35.9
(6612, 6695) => 34.3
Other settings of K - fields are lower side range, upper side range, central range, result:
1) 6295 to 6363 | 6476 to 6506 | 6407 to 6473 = -1.33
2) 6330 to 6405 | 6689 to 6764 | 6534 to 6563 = 0.59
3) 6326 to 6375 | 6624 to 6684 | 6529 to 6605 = 0.73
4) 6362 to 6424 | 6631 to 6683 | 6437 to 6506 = 1.35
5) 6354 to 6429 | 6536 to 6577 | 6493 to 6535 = 0.04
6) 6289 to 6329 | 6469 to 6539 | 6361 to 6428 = -1.72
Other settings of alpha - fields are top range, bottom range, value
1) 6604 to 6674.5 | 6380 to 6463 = 1.05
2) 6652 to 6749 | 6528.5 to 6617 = 1.03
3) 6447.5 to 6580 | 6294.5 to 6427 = 1.02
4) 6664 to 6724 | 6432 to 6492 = 1.04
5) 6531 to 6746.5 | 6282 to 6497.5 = 1.05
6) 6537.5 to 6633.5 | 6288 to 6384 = 1.05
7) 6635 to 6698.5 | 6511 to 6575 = 1.04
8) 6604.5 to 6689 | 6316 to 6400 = 1.06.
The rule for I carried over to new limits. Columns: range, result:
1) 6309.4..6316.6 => 33.3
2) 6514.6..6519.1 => 35.9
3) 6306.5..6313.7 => 34.2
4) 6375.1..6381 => 36.6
